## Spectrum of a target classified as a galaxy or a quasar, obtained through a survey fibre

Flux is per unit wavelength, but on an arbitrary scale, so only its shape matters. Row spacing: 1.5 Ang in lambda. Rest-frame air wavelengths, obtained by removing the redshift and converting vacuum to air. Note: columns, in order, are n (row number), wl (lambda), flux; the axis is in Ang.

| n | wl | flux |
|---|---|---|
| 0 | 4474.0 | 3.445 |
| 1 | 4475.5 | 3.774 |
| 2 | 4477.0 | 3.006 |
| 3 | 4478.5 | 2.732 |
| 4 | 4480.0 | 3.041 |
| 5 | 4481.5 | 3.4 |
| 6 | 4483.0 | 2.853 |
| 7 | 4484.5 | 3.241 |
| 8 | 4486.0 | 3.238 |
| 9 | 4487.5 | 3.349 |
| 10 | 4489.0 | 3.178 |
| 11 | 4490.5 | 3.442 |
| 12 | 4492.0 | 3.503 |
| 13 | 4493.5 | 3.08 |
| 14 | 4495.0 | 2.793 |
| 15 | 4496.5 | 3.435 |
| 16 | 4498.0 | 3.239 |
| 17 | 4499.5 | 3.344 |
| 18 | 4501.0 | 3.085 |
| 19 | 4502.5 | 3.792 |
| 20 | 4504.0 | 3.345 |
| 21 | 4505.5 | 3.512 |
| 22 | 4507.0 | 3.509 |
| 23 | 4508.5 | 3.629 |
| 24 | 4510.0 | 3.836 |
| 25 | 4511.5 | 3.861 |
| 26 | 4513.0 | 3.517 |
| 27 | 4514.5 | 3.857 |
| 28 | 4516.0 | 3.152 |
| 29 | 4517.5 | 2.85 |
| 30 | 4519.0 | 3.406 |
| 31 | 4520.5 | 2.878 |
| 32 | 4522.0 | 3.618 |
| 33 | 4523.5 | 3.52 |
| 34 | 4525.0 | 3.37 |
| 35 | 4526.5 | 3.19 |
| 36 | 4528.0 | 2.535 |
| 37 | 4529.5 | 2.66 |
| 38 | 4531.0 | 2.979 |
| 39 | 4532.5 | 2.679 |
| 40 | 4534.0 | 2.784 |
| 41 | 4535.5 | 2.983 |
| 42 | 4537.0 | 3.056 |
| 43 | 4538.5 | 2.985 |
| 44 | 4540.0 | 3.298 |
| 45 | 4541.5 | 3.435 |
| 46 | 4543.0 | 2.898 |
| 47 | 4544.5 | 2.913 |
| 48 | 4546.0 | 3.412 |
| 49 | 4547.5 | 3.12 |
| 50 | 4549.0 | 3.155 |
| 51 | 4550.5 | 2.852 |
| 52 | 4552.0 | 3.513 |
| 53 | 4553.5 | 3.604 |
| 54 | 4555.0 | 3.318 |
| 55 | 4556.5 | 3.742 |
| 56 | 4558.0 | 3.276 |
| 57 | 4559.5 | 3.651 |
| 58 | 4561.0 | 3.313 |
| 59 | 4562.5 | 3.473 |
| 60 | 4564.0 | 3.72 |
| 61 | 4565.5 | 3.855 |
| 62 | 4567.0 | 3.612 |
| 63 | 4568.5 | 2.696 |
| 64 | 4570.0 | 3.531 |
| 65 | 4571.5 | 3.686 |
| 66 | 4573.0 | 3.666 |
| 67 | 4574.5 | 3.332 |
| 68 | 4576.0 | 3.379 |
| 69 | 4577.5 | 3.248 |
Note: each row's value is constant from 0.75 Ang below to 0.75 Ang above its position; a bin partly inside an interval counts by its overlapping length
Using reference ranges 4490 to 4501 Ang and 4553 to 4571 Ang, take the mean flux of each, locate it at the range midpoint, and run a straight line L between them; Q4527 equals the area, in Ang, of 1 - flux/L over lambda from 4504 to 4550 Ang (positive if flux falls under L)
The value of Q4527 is 1.9 Ang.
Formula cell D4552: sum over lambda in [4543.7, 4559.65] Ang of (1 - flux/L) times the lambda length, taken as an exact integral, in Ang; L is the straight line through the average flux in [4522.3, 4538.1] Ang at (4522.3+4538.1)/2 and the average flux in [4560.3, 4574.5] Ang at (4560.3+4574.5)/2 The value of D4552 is -0.11 Ang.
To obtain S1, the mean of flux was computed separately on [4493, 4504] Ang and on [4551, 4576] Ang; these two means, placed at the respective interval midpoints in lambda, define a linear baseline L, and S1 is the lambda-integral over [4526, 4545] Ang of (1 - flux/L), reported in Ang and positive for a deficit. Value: 2.5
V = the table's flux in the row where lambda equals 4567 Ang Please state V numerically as 3.612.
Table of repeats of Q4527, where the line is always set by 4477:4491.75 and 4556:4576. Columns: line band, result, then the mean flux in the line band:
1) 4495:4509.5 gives -0.7 Ang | 3.41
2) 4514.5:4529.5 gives 0.6 Ang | 3.18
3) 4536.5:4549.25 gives 1.0 Ang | 3.14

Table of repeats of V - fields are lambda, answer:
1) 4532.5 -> 2.679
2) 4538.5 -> 2.985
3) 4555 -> 3.318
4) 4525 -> 3.37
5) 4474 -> 3.445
